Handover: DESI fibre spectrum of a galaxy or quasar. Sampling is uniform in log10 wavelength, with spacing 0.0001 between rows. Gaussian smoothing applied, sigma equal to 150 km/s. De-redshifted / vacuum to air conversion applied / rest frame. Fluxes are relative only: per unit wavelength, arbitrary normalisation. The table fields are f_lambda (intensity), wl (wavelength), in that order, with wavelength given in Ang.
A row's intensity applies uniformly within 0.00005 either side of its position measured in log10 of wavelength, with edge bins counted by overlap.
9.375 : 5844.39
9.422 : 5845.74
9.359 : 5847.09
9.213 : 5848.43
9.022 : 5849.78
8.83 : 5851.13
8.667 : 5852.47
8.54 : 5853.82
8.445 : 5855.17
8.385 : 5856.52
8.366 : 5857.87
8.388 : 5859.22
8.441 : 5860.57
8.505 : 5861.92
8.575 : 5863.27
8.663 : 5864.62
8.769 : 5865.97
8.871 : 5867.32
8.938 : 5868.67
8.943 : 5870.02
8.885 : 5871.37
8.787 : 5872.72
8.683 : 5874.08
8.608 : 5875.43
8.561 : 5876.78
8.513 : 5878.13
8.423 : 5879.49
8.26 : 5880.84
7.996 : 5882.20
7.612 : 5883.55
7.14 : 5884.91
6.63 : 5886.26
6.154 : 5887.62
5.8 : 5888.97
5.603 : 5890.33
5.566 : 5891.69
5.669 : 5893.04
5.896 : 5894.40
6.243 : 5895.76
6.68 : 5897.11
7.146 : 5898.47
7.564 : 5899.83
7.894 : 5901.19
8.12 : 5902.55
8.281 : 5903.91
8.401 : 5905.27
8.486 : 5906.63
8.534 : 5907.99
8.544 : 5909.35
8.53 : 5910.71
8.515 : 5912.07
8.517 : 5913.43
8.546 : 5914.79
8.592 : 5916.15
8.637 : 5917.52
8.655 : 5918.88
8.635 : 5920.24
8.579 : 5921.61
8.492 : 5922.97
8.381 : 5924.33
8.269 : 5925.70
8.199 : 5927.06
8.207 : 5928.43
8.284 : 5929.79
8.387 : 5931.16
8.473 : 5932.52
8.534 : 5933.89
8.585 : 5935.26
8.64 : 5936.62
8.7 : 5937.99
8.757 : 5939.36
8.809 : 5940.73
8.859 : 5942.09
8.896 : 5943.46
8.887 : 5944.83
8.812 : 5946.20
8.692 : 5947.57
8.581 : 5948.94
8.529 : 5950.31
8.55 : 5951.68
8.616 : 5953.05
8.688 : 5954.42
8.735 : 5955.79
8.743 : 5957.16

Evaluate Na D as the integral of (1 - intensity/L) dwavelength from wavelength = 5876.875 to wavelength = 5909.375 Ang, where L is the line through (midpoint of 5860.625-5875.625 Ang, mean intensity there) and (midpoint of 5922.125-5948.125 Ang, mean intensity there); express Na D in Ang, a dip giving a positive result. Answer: 5.2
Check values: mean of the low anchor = 8.74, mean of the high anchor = 8.57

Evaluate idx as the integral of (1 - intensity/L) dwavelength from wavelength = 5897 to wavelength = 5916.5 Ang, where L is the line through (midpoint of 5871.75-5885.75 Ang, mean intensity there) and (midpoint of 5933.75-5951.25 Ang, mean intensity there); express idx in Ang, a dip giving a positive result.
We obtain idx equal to 0.6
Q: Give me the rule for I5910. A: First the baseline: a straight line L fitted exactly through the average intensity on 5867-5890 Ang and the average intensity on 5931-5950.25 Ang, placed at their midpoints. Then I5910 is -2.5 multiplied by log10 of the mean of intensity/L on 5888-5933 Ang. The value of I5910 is 0.074 mag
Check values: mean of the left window 8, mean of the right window 8.69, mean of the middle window 7.82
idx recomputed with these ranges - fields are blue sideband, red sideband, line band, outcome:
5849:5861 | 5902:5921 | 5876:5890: 1.75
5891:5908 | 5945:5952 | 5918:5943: -1.25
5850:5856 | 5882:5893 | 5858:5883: -3.60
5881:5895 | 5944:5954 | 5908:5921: -2.01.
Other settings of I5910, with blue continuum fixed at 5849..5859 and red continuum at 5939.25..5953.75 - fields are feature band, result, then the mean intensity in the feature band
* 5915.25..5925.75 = 0.02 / 8.54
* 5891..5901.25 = 0.31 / 6.5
